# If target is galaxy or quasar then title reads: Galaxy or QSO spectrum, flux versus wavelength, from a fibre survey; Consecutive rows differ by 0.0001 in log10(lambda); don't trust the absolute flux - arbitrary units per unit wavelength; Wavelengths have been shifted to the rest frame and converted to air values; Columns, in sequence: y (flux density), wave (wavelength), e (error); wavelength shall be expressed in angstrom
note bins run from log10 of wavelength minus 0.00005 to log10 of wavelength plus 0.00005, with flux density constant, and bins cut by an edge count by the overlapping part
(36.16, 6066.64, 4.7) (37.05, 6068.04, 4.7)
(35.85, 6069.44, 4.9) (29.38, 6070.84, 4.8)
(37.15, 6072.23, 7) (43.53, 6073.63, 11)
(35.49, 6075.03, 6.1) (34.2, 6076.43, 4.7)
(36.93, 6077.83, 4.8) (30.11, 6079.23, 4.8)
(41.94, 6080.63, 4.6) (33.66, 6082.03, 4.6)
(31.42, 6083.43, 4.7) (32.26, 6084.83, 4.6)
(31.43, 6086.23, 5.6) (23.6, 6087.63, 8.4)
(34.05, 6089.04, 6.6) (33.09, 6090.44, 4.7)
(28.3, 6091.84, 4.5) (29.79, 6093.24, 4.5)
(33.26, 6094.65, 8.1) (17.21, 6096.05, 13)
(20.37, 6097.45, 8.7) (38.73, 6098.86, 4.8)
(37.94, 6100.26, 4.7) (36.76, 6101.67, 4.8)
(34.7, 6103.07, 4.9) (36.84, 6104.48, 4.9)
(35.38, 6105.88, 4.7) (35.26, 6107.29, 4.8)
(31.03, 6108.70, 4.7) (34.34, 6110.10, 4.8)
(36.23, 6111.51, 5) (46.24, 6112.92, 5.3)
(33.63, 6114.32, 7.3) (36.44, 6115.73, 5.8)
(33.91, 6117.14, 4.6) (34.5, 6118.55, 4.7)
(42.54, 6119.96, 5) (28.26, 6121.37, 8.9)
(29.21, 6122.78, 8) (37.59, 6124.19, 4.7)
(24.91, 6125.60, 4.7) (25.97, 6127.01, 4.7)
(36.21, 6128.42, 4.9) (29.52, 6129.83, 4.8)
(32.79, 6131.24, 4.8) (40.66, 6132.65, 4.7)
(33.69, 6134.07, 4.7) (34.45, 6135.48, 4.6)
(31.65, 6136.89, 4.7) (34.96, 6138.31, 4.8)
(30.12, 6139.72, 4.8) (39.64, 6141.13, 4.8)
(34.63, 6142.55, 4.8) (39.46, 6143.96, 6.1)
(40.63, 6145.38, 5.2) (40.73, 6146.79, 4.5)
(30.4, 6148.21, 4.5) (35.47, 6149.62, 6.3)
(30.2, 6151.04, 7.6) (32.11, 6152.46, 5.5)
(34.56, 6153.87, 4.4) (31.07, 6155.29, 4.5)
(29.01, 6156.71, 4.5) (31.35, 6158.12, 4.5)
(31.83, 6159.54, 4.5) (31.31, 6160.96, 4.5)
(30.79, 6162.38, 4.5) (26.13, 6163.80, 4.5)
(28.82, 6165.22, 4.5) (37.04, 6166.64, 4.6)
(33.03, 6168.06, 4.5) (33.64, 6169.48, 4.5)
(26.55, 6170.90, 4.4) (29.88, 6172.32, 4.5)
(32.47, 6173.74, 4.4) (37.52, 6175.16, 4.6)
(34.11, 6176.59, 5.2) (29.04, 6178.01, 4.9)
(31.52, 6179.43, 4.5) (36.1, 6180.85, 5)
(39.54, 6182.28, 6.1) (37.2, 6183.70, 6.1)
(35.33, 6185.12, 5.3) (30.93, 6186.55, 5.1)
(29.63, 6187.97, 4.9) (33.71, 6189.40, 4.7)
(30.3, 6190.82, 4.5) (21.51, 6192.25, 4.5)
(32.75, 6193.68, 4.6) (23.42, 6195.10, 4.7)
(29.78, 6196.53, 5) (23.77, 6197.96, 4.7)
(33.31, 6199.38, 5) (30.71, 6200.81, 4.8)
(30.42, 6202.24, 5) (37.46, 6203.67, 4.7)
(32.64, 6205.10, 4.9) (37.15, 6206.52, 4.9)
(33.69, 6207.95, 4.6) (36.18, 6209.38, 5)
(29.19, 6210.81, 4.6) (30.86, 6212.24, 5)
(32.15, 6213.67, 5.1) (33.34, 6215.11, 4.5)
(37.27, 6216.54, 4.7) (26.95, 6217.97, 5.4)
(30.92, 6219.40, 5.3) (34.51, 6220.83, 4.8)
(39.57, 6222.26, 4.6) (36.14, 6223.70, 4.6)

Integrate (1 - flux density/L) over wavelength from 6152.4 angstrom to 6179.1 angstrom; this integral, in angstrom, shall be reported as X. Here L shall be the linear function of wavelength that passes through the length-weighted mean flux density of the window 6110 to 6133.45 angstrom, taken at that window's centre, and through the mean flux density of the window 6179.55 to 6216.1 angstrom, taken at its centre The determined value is 1.15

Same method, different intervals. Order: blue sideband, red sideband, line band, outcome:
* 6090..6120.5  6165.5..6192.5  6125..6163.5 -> 0.1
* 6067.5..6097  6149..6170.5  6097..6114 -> -1.6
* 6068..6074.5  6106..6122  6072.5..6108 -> 3.0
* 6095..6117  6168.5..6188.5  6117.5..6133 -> 0.5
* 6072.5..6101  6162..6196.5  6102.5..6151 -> -3.9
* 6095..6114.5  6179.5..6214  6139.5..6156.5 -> -1.0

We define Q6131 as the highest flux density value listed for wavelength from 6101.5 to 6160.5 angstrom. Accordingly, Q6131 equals 46.24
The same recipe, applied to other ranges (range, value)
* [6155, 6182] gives 37.52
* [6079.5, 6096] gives 41.94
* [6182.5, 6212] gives 37.46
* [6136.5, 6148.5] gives 40.73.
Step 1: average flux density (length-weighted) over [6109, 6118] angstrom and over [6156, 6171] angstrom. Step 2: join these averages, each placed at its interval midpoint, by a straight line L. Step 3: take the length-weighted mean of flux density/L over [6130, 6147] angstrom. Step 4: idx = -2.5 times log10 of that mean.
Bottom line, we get -0.06 mag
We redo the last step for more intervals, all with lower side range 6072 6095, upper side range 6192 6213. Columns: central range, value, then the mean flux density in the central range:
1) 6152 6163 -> 0.02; 31.5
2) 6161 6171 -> 0.02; 31.1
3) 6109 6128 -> -0.04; 34.1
